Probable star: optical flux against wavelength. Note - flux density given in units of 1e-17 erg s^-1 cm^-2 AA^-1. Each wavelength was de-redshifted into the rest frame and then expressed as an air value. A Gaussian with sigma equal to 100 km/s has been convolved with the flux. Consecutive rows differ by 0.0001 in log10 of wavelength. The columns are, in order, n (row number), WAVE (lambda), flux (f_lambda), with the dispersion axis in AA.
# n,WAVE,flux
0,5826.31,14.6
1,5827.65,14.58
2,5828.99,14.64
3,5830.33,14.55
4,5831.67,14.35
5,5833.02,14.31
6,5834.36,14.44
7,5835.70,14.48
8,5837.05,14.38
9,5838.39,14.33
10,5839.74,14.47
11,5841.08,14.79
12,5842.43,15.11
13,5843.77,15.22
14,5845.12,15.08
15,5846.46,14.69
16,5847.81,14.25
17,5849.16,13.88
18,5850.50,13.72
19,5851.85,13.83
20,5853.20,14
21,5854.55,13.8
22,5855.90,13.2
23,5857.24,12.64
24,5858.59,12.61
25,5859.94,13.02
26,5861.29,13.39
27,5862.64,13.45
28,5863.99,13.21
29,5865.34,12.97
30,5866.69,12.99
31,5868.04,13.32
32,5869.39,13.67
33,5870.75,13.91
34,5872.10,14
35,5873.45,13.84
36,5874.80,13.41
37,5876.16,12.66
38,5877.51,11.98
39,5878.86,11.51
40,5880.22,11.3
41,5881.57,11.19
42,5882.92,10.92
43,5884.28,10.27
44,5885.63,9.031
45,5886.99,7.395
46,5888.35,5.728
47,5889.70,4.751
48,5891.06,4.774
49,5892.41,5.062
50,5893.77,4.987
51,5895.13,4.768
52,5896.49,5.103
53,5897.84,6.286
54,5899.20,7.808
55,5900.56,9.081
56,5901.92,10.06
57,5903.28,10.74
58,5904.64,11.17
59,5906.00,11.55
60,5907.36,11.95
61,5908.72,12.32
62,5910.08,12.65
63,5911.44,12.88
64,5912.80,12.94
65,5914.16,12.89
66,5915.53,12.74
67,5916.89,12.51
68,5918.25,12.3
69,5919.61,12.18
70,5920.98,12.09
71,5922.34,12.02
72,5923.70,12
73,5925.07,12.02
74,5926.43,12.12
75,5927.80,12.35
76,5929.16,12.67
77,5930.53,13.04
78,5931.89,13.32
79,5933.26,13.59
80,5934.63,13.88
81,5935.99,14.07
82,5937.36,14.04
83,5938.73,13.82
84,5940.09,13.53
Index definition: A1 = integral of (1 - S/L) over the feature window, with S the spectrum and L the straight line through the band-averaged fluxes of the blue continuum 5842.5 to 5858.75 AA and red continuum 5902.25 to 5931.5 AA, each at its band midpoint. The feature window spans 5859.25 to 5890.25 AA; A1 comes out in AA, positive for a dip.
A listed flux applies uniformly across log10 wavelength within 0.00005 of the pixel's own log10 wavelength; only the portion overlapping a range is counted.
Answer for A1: 4.0 AA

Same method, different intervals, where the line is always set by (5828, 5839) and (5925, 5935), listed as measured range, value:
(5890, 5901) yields 6.19 AA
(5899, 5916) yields 2.20 AA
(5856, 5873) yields 0.82 AA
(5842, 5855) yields -0.13 AA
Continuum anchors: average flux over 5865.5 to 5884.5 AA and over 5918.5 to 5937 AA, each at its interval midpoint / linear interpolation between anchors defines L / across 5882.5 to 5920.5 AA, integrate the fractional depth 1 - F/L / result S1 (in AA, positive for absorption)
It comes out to 9.6 AA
